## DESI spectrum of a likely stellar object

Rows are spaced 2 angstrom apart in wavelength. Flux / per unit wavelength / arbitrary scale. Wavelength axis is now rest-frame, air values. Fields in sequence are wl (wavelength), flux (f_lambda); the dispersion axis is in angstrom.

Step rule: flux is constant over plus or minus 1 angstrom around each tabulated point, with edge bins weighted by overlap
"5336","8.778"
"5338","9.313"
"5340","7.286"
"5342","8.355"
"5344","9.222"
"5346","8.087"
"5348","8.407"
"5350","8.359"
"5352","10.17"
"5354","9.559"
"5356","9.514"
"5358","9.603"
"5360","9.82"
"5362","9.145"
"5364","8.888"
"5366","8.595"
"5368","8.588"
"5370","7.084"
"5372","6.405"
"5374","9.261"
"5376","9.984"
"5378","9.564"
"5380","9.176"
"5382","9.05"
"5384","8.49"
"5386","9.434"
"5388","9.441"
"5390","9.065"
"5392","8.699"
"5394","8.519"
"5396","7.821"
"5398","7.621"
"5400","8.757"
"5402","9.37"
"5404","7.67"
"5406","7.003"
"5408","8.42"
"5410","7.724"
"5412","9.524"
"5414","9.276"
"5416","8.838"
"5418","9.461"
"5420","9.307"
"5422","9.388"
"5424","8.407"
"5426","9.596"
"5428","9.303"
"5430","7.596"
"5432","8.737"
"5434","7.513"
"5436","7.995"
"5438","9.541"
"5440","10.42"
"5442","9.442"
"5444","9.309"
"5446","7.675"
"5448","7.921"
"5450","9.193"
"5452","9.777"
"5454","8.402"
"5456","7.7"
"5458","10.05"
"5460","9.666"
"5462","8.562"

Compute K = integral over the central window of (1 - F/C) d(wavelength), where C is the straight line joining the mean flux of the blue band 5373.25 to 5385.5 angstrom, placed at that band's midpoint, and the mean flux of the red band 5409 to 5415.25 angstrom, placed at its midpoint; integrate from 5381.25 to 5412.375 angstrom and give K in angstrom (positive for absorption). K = 1.8 angstrom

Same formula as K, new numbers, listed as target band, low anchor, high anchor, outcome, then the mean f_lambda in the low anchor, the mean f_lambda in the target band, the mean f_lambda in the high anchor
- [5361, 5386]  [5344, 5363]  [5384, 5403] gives 0.7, 9.19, 8.72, 8.73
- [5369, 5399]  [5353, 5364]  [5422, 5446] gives 2.0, 9.47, 8.64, 8.87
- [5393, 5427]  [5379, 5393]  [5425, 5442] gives 1.3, 9.05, 8.63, 8.87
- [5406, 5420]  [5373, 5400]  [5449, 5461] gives 0.4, 8.93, 8.77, 9.13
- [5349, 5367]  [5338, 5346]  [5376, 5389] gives -1.2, 8.39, 9.29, 9.25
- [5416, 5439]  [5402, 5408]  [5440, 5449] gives -1.2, 7.86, 8.81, 8.79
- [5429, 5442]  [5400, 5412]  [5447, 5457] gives -0.4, 8.22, 8.7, 8.6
